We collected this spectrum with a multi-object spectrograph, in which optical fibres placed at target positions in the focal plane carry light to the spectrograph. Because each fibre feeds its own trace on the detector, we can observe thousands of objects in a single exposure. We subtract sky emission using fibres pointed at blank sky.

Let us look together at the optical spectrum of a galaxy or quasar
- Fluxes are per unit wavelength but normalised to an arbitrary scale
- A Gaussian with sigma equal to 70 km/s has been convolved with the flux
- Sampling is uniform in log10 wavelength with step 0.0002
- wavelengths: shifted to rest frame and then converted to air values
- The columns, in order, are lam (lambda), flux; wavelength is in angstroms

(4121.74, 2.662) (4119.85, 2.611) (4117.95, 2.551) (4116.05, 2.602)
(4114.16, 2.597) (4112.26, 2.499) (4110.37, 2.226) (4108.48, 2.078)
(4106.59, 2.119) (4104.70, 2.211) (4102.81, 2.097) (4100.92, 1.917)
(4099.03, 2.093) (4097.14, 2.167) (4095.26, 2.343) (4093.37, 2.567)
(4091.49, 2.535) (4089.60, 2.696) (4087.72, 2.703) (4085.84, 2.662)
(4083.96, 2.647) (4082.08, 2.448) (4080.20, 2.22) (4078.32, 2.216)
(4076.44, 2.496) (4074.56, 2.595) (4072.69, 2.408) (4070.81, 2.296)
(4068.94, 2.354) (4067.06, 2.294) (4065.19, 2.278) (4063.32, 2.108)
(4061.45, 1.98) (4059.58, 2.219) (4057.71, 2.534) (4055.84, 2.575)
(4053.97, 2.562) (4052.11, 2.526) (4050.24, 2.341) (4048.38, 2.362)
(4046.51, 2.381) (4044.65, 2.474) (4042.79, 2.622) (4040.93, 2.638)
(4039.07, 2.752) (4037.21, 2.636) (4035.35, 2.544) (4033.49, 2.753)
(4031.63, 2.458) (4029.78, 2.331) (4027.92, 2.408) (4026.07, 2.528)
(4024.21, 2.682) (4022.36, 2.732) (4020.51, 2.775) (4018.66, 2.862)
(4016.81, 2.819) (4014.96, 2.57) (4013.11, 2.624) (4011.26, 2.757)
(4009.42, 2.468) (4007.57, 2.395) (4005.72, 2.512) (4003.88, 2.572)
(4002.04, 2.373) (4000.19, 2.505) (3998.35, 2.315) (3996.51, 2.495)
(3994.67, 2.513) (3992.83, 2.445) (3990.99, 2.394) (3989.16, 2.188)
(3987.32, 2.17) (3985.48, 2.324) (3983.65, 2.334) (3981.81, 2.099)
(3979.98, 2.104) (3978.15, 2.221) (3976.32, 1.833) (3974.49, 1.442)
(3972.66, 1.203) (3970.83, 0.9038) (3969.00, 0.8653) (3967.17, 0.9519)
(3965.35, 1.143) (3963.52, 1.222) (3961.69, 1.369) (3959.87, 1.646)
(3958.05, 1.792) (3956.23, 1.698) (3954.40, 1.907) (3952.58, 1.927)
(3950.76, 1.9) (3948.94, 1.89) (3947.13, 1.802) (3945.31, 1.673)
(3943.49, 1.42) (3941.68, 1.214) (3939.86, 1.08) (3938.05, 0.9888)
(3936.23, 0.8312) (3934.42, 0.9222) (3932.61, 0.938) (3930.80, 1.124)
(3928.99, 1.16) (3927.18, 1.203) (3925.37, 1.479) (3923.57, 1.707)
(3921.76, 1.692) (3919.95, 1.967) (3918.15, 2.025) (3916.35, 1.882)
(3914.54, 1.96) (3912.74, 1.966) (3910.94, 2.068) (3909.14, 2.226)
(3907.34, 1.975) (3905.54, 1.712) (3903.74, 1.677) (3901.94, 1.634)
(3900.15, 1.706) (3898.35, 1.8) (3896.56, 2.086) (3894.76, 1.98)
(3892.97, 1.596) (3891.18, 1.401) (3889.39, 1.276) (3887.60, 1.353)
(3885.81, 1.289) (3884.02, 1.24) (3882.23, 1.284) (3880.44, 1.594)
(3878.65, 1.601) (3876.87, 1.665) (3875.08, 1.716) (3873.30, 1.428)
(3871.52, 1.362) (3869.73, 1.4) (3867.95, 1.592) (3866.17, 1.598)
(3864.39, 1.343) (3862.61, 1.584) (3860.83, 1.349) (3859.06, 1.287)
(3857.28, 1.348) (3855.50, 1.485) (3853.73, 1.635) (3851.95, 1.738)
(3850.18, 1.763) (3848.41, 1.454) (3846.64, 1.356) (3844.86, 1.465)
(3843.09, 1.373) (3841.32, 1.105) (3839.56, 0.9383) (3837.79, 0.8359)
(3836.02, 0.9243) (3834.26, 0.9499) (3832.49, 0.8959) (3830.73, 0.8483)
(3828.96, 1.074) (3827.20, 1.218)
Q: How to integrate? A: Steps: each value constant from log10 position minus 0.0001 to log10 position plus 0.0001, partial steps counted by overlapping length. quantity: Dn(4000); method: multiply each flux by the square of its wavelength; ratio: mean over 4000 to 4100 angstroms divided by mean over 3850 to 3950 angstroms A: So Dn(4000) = 1.73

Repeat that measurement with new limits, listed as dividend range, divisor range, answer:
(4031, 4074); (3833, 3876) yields 1.96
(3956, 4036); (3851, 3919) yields 1.41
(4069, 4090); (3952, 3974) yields 1.91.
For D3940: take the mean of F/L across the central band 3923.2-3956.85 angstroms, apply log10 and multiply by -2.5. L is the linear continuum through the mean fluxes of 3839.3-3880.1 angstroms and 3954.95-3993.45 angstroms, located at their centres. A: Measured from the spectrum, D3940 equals 0.18 mag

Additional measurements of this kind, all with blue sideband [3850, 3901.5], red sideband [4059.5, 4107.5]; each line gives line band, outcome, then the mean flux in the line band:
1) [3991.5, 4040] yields -0.23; 2.57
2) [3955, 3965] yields 0.21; 1.53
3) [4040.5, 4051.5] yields -0.13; 2.46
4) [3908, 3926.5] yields -0.12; 1.89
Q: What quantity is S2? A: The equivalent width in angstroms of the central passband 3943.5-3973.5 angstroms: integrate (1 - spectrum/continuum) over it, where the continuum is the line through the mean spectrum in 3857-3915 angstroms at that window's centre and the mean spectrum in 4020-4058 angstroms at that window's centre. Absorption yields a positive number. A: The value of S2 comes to 8.11 angstroms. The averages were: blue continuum 1.61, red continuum 2.55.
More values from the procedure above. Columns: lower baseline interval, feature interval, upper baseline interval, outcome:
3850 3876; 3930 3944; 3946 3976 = 4.10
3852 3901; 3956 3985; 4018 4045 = 8.36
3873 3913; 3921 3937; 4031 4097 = 5.24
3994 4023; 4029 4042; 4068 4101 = -0.35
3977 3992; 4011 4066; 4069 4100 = -4.38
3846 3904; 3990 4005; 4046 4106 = -3.01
